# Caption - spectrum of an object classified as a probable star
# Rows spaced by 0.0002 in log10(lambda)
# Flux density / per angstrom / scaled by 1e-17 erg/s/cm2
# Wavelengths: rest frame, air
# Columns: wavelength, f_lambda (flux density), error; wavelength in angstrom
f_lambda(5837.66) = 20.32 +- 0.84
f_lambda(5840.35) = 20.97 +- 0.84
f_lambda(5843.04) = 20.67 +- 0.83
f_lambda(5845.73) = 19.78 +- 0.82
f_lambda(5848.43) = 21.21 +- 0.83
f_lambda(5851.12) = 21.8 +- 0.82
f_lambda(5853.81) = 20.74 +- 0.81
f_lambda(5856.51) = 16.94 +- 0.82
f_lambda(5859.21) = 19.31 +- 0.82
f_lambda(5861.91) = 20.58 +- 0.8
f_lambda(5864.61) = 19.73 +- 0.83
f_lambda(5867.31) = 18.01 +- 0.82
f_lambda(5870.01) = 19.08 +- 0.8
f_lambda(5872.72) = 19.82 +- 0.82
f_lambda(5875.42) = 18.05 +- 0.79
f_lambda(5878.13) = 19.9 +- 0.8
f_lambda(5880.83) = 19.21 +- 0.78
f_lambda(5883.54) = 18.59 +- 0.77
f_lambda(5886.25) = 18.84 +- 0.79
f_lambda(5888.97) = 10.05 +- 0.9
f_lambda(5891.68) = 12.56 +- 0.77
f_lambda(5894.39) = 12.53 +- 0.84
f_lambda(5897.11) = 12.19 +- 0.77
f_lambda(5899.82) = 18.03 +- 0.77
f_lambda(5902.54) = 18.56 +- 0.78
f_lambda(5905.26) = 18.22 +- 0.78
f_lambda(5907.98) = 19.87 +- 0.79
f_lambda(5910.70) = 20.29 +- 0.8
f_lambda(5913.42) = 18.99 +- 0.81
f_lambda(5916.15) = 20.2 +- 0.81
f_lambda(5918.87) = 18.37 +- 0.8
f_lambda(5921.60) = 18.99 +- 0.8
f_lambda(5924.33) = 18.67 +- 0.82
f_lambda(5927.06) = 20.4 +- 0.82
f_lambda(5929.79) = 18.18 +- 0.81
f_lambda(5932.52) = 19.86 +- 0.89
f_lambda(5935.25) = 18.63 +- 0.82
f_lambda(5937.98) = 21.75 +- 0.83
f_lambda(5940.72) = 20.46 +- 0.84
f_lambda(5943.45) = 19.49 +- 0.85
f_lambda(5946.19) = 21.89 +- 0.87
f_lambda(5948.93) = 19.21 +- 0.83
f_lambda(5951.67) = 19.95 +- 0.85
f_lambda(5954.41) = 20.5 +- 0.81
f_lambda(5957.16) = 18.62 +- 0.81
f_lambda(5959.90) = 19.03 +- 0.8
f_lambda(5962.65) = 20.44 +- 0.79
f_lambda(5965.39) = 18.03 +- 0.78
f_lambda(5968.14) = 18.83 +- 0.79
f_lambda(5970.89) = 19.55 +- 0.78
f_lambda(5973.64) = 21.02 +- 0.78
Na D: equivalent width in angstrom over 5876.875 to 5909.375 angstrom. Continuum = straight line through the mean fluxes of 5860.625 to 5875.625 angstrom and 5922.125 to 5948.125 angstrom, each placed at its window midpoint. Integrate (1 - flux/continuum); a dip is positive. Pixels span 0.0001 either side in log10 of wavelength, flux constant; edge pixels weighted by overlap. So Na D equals 4.96 angstrom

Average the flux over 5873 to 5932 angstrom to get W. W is 17.7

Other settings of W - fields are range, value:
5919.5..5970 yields 19.6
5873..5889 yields 18.2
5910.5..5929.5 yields 19.3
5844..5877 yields 19.6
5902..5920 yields 19.3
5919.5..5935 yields 19.1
